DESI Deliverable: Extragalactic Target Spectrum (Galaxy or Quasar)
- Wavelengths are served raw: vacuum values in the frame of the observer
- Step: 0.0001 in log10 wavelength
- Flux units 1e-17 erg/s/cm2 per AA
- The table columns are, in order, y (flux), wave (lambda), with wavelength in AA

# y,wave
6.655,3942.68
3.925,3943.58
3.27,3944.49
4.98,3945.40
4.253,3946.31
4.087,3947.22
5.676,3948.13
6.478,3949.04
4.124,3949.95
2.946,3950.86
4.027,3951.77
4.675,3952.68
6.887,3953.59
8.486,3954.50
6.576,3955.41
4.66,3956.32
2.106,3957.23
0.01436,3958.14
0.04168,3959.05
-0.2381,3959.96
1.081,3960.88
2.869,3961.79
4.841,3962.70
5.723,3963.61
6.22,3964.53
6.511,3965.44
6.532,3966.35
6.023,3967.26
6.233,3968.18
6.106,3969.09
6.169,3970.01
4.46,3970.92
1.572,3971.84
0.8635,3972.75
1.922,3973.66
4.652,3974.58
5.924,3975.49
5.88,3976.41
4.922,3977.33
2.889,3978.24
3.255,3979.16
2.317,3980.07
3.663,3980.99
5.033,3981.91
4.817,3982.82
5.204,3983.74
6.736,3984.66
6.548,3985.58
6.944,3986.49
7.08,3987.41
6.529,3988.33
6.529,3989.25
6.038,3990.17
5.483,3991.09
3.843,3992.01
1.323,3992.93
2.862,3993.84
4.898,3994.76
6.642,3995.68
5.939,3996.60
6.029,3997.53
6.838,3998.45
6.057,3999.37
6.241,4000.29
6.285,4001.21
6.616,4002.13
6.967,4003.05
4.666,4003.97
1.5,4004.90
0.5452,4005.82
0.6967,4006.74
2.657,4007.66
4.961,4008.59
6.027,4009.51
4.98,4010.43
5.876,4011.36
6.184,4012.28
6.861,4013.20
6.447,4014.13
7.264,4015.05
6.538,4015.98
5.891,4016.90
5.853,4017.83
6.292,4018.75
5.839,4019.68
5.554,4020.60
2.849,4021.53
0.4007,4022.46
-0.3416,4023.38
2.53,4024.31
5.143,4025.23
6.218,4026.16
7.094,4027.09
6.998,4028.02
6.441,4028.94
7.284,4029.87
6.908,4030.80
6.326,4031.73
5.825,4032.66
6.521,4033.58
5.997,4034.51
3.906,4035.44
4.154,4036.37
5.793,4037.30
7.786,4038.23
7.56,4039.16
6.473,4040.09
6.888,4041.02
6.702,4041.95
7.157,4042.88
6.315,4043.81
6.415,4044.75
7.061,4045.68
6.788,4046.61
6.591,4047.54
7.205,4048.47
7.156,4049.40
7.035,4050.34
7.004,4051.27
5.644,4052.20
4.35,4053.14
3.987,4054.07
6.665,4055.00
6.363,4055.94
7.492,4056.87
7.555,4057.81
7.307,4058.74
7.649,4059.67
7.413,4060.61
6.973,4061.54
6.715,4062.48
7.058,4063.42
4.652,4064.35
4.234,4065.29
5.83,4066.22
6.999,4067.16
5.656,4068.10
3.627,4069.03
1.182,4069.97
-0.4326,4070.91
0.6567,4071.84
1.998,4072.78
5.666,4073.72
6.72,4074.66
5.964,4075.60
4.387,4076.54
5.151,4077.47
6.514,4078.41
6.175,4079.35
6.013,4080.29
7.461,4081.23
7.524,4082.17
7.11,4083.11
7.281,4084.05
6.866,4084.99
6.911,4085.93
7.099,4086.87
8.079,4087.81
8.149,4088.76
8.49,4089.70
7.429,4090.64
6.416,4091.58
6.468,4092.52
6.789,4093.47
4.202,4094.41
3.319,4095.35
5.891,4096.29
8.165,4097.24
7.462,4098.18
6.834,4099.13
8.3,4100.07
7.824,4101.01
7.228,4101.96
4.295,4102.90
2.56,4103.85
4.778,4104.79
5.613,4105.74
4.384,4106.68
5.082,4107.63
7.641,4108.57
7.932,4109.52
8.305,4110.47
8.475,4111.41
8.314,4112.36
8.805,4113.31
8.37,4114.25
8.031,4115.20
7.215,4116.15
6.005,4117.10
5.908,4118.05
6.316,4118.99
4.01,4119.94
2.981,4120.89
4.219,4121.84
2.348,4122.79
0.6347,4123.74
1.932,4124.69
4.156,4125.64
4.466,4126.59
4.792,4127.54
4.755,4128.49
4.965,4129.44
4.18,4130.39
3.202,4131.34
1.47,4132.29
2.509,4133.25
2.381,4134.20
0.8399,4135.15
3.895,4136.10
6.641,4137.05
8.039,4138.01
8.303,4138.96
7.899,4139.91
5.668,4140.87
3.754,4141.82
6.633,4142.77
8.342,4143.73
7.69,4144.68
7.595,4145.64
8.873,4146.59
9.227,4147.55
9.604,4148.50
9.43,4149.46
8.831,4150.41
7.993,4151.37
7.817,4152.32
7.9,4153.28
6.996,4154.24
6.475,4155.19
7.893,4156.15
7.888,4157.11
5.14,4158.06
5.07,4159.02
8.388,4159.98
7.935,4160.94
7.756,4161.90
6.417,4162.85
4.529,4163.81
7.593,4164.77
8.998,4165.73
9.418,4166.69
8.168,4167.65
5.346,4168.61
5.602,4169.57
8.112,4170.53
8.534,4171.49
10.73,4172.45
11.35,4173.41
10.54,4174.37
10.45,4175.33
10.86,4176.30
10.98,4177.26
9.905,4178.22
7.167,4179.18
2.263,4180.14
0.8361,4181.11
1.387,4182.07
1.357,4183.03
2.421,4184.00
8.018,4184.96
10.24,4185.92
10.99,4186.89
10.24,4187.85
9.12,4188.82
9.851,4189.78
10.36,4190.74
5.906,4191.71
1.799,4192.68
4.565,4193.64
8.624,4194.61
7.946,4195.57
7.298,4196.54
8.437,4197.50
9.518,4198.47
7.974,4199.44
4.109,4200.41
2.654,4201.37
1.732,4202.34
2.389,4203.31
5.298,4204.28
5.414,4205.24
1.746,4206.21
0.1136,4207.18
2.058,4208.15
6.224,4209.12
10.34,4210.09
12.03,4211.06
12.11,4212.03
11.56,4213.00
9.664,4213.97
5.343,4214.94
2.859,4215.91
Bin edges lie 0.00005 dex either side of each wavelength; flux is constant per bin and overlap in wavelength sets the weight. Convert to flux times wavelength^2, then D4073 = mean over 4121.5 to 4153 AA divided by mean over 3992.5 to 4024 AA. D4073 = 1.23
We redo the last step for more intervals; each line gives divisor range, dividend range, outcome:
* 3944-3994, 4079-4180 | 1.59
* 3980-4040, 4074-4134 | 1.15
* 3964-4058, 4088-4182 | 1.28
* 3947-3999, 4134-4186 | 1.67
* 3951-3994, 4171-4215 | 1.73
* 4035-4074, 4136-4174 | 1.38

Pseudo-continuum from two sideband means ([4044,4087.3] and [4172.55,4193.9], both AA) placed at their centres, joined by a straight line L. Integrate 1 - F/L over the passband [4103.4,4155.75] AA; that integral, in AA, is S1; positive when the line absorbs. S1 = 6.3 AA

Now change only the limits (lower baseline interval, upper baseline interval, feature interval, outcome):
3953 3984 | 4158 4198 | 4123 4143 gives 7.3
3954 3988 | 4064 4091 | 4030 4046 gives -3.5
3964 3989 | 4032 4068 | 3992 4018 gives 2.1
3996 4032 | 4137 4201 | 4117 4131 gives 5.7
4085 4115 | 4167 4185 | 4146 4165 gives -1.7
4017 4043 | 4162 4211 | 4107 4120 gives -2.2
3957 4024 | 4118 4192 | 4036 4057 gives -4.6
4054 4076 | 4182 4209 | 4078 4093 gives -4.7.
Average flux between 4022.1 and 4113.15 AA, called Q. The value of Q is 6.06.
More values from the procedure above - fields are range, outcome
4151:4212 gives 6.94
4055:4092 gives 6.02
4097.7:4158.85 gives 6.06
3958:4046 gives 5.07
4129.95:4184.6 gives 6.76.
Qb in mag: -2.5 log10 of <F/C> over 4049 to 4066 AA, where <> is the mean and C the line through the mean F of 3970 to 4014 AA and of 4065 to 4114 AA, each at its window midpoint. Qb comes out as -0.135 mag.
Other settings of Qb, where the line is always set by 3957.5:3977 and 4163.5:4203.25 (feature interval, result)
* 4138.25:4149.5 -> -0.17 mag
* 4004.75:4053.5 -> -0.14 mag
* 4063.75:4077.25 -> 0.31 mag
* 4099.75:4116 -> -0.13 mag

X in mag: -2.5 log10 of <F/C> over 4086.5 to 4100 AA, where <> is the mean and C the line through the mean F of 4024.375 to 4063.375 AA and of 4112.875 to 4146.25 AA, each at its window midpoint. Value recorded -0.19 mag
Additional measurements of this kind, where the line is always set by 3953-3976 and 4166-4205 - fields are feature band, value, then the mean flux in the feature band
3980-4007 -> -0.11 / 5.1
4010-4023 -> -0.11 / 5.45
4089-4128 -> 0.02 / 5.92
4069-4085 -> 0.15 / 4.98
